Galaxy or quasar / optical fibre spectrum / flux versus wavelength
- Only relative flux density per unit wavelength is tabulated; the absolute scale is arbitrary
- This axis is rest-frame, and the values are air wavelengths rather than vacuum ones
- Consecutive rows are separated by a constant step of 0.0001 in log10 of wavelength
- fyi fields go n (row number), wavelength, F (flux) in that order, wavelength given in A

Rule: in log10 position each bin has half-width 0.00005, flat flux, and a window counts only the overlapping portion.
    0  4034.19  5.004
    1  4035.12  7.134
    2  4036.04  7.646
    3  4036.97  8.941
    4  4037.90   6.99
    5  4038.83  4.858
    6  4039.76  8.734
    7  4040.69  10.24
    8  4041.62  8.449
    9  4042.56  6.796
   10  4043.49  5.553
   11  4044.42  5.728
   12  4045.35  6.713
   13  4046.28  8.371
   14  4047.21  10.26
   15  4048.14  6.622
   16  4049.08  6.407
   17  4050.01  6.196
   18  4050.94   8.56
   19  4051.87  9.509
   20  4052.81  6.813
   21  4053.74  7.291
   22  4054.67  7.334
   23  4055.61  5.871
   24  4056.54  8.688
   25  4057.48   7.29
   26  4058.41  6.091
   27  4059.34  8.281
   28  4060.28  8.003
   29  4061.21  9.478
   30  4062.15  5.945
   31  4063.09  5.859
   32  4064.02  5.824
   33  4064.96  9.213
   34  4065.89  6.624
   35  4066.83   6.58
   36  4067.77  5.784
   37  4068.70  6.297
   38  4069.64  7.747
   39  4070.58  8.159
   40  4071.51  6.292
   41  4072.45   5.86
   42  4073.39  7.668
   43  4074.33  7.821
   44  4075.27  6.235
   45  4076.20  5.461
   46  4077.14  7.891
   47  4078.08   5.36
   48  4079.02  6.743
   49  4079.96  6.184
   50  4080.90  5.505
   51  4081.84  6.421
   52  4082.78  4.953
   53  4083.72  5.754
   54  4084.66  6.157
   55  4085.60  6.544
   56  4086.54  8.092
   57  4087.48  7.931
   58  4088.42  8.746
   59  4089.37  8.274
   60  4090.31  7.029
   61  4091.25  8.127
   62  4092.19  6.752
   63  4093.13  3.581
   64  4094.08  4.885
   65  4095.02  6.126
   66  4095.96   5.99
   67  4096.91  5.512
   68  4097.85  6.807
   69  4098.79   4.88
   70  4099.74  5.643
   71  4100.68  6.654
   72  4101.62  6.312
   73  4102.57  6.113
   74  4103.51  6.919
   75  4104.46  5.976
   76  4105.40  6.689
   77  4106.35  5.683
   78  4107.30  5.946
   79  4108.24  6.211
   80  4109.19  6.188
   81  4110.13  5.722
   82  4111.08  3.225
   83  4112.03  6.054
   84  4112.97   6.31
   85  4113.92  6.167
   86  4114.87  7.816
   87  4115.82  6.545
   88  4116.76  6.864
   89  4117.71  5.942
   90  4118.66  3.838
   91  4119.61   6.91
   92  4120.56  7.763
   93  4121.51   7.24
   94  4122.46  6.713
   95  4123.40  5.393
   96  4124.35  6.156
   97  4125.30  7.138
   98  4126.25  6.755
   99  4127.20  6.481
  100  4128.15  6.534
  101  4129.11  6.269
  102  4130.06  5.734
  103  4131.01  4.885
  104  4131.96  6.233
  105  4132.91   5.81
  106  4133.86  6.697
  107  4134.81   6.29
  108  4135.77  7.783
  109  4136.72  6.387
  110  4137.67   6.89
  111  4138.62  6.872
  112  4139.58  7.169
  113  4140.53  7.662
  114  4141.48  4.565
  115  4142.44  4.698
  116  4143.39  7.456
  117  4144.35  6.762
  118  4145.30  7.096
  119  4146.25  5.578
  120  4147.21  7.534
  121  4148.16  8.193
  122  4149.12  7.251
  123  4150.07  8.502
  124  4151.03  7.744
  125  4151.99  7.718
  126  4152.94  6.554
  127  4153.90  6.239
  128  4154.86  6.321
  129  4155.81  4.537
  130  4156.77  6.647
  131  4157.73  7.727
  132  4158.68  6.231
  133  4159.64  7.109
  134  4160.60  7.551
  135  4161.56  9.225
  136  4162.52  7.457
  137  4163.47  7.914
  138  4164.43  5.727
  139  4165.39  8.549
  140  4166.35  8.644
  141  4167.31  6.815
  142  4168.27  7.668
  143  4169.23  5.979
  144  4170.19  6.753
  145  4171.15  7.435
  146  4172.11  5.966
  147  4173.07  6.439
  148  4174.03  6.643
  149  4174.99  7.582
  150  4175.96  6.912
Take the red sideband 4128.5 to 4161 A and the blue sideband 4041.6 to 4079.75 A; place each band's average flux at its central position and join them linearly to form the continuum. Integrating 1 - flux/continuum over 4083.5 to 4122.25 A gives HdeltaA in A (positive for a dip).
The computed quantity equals 3.0 A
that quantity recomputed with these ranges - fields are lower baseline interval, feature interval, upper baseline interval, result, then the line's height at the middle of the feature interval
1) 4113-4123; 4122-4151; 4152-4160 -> -0.3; 6.53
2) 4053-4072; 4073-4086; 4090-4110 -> 0.7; 6.65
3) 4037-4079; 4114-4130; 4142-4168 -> 1.4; 7.14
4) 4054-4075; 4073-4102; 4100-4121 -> 0.8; 6.64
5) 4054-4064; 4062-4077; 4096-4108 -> 0.4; 6.94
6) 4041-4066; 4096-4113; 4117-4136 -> 1.8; 6.63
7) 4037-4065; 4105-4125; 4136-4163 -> 2.6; 7.09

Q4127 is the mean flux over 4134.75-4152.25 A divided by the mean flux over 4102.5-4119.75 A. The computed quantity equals 1.15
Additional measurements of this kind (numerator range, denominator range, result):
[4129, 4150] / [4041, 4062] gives 0.88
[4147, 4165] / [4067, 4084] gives 1.11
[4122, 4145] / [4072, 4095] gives 0.97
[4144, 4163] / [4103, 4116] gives 1.17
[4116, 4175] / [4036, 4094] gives 0.96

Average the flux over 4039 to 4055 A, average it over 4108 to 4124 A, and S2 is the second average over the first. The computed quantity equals 0.81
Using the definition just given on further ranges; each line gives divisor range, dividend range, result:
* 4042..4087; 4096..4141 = 0.91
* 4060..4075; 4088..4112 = 0.87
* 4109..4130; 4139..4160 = 1.08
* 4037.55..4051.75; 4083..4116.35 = 0.85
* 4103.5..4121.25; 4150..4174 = 1.15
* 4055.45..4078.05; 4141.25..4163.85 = 0.99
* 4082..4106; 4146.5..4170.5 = 1.12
